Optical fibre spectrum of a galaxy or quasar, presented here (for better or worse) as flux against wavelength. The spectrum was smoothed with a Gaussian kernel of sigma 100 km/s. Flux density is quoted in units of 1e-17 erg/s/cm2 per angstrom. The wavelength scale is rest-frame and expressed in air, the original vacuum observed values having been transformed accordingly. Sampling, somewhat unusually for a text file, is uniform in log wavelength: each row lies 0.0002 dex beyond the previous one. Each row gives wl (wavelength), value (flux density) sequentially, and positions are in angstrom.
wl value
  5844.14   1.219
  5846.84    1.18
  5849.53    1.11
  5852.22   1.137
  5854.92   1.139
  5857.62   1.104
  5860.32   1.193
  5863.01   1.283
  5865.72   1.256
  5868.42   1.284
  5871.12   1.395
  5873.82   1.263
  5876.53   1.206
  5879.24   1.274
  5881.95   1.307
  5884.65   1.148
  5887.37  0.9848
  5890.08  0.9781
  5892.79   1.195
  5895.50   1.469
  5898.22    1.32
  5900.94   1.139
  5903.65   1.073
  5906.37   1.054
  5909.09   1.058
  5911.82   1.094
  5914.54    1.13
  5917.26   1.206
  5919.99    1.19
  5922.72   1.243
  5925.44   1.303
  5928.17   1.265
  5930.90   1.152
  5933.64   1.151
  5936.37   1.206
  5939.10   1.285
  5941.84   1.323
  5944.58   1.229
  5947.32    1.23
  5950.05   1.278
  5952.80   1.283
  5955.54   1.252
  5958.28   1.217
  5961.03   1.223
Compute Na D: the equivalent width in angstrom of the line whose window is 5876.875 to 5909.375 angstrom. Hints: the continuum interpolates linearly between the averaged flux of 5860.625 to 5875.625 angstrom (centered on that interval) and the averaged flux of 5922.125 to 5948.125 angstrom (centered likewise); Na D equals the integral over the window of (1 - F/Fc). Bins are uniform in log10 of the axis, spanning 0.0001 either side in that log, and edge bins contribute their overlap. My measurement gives 2.5 angstrom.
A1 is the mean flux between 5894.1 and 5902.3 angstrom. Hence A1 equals 1.31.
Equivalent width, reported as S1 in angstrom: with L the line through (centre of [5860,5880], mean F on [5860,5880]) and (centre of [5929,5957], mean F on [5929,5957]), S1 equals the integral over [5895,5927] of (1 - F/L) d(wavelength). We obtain 1.8 angstrom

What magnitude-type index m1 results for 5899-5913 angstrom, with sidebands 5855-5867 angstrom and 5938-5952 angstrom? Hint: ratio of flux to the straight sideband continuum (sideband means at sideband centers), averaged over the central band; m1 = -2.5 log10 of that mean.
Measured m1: 0.13 mag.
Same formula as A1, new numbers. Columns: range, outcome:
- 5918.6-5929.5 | 1.25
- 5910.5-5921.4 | 1.16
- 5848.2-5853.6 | 1.12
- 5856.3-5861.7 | 1.15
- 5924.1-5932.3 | 1.24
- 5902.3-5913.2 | 1.07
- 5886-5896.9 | 1.16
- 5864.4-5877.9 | 1.28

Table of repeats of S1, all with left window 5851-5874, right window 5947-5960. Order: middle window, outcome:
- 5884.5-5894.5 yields 1.2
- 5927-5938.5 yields 0.4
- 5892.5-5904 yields -0.2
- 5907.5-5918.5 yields 1.1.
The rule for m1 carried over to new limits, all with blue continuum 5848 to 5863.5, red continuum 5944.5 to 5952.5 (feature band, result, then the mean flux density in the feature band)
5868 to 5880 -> -0.098 mag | 1.28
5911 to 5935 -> 0.028 mag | 1.19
